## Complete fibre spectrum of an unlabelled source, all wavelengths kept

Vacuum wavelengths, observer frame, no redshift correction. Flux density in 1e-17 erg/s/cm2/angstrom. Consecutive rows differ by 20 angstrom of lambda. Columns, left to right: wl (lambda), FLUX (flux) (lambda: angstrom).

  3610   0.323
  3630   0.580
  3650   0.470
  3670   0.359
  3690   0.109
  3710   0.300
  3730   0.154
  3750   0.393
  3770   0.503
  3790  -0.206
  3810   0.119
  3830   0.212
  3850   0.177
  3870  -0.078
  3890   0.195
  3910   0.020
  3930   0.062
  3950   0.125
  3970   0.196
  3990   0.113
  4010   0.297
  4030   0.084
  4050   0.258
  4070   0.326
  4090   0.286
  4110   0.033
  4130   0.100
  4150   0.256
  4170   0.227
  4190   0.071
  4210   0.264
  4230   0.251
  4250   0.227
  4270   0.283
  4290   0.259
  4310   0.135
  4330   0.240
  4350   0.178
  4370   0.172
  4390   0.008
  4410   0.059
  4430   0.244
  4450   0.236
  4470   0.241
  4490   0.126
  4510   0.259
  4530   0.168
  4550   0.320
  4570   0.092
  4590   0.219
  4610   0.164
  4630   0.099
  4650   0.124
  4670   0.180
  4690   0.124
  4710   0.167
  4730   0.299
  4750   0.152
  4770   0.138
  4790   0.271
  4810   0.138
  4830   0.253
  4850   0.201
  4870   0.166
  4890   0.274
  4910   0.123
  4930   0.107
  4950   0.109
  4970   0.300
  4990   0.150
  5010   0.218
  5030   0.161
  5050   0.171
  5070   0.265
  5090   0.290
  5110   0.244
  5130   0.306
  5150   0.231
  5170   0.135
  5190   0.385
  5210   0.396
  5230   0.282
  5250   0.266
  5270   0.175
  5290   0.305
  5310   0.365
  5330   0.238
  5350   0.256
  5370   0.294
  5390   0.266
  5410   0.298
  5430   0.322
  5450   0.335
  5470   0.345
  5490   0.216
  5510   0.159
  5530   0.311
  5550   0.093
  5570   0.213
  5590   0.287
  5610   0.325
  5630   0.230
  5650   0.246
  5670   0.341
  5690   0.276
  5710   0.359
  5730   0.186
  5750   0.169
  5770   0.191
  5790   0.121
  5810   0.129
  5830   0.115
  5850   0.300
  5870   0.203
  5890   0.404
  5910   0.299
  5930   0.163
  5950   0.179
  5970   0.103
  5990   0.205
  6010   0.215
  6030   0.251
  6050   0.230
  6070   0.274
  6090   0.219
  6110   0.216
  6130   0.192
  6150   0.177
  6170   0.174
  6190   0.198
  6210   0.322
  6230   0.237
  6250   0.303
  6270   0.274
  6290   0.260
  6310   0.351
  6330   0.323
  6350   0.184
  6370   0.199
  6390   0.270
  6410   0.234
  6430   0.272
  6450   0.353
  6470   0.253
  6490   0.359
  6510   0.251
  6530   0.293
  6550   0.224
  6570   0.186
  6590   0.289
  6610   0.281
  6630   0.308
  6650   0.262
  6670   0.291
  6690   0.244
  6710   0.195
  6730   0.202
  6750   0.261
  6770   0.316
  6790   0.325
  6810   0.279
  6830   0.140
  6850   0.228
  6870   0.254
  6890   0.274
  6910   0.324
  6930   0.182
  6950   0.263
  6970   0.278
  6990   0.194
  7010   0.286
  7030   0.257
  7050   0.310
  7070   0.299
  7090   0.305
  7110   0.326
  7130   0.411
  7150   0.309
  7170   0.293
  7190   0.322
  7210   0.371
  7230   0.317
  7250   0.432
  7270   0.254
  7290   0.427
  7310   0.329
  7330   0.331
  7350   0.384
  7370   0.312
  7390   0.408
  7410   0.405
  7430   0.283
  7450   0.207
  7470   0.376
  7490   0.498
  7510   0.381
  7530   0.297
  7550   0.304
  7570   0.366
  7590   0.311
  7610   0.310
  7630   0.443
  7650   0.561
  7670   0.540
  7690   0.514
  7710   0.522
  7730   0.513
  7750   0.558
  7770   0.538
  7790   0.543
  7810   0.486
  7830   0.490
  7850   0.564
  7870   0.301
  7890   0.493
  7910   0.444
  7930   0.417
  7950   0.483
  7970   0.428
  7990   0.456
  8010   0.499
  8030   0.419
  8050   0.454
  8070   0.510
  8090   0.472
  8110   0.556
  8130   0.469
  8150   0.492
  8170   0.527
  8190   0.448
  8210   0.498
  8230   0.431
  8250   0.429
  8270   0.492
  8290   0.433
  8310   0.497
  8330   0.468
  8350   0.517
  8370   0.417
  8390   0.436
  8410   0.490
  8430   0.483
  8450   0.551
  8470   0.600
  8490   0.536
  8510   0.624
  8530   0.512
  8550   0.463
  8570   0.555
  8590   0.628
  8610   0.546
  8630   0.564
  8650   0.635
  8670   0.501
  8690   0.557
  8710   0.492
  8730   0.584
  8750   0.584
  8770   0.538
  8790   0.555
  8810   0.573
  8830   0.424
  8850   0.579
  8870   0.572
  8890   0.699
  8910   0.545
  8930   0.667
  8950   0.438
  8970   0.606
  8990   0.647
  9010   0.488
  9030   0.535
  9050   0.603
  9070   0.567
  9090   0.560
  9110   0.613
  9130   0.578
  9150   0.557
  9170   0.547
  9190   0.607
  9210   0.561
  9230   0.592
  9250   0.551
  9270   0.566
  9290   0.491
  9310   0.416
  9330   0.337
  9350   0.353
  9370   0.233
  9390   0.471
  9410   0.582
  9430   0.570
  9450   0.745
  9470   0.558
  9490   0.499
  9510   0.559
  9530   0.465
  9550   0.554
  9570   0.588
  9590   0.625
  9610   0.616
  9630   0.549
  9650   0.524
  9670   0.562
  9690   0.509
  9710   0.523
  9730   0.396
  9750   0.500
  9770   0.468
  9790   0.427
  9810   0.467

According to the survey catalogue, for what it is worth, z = 0.914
